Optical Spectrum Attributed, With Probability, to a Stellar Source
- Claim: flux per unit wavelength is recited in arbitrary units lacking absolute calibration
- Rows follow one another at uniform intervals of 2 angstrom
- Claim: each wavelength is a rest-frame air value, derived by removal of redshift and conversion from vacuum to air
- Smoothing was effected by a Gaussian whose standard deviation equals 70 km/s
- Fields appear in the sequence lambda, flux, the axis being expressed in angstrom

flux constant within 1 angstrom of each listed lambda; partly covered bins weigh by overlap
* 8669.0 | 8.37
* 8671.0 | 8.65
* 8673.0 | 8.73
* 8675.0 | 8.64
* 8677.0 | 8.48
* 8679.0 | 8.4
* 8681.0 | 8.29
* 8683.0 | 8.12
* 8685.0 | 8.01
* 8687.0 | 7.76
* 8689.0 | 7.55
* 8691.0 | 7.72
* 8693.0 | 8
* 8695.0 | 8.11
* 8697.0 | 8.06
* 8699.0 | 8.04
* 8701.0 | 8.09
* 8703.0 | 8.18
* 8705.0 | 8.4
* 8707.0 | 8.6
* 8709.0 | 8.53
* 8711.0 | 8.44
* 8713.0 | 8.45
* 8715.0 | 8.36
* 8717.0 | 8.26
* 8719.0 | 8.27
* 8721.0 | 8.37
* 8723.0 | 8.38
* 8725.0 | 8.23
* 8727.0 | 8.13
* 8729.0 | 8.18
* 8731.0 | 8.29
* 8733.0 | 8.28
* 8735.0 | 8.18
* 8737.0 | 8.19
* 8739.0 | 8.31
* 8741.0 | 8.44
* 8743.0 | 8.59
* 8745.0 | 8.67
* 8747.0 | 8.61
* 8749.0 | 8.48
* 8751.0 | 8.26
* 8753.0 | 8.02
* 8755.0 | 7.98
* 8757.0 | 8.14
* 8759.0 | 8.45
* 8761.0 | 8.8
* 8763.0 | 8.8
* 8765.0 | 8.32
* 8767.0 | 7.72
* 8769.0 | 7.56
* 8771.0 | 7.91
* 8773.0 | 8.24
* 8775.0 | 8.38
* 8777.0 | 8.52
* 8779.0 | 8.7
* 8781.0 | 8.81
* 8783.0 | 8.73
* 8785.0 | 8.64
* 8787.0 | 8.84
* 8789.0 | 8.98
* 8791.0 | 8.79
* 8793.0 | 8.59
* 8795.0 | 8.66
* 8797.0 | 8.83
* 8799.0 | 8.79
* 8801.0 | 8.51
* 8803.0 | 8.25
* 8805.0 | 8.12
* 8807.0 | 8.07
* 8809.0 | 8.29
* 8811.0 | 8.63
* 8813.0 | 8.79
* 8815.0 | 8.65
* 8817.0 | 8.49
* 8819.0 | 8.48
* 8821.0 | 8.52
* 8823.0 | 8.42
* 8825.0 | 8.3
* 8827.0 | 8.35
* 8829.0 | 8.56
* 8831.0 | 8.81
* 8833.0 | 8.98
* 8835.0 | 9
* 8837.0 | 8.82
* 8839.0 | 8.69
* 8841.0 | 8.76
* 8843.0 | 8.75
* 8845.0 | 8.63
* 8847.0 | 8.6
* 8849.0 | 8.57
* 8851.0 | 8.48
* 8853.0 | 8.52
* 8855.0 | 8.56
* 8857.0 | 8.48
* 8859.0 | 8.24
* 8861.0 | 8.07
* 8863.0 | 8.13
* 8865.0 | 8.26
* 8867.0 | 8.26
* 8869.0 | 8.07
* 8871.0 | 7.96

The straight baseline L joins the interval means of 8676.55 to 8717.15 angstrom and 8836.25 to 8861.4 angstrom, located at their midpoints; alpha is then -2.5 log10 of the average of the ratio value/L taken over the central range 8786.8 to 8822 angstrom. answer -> -0.015 mag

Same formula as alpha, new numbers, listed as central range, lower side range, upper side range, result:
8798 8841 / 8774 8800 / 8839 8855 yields 0.01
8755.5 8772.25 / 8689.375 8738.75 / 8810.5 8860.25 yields 0.02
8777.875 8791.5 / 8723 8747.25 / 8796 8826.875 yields -0.05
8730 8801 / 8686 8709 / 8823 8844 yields -0.01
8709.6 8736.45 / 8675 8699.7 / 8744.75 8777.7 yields -0.02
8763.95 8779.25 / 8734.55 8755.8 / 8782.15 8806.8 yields 0.05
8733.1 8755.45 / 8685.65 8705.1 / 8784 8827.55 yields -0.02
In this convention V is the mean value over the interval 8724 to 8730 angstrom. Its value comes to 8.18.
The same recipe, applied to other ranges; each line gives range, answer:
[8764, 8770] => 7.87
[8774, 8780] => 8.53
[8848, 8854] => 8.52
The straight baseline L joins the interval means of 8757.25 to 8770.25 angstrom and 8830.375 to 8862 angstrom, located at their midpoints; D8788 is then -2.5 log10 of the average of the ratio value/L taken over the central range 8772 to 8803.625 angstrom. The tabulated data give -0.04 mag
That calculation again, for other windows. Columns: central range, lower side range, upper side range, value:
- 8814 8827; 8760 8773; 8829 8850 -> 0.02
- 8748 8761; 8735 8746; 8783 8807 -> 0.03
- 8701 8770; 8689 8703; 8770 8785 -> -0.01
